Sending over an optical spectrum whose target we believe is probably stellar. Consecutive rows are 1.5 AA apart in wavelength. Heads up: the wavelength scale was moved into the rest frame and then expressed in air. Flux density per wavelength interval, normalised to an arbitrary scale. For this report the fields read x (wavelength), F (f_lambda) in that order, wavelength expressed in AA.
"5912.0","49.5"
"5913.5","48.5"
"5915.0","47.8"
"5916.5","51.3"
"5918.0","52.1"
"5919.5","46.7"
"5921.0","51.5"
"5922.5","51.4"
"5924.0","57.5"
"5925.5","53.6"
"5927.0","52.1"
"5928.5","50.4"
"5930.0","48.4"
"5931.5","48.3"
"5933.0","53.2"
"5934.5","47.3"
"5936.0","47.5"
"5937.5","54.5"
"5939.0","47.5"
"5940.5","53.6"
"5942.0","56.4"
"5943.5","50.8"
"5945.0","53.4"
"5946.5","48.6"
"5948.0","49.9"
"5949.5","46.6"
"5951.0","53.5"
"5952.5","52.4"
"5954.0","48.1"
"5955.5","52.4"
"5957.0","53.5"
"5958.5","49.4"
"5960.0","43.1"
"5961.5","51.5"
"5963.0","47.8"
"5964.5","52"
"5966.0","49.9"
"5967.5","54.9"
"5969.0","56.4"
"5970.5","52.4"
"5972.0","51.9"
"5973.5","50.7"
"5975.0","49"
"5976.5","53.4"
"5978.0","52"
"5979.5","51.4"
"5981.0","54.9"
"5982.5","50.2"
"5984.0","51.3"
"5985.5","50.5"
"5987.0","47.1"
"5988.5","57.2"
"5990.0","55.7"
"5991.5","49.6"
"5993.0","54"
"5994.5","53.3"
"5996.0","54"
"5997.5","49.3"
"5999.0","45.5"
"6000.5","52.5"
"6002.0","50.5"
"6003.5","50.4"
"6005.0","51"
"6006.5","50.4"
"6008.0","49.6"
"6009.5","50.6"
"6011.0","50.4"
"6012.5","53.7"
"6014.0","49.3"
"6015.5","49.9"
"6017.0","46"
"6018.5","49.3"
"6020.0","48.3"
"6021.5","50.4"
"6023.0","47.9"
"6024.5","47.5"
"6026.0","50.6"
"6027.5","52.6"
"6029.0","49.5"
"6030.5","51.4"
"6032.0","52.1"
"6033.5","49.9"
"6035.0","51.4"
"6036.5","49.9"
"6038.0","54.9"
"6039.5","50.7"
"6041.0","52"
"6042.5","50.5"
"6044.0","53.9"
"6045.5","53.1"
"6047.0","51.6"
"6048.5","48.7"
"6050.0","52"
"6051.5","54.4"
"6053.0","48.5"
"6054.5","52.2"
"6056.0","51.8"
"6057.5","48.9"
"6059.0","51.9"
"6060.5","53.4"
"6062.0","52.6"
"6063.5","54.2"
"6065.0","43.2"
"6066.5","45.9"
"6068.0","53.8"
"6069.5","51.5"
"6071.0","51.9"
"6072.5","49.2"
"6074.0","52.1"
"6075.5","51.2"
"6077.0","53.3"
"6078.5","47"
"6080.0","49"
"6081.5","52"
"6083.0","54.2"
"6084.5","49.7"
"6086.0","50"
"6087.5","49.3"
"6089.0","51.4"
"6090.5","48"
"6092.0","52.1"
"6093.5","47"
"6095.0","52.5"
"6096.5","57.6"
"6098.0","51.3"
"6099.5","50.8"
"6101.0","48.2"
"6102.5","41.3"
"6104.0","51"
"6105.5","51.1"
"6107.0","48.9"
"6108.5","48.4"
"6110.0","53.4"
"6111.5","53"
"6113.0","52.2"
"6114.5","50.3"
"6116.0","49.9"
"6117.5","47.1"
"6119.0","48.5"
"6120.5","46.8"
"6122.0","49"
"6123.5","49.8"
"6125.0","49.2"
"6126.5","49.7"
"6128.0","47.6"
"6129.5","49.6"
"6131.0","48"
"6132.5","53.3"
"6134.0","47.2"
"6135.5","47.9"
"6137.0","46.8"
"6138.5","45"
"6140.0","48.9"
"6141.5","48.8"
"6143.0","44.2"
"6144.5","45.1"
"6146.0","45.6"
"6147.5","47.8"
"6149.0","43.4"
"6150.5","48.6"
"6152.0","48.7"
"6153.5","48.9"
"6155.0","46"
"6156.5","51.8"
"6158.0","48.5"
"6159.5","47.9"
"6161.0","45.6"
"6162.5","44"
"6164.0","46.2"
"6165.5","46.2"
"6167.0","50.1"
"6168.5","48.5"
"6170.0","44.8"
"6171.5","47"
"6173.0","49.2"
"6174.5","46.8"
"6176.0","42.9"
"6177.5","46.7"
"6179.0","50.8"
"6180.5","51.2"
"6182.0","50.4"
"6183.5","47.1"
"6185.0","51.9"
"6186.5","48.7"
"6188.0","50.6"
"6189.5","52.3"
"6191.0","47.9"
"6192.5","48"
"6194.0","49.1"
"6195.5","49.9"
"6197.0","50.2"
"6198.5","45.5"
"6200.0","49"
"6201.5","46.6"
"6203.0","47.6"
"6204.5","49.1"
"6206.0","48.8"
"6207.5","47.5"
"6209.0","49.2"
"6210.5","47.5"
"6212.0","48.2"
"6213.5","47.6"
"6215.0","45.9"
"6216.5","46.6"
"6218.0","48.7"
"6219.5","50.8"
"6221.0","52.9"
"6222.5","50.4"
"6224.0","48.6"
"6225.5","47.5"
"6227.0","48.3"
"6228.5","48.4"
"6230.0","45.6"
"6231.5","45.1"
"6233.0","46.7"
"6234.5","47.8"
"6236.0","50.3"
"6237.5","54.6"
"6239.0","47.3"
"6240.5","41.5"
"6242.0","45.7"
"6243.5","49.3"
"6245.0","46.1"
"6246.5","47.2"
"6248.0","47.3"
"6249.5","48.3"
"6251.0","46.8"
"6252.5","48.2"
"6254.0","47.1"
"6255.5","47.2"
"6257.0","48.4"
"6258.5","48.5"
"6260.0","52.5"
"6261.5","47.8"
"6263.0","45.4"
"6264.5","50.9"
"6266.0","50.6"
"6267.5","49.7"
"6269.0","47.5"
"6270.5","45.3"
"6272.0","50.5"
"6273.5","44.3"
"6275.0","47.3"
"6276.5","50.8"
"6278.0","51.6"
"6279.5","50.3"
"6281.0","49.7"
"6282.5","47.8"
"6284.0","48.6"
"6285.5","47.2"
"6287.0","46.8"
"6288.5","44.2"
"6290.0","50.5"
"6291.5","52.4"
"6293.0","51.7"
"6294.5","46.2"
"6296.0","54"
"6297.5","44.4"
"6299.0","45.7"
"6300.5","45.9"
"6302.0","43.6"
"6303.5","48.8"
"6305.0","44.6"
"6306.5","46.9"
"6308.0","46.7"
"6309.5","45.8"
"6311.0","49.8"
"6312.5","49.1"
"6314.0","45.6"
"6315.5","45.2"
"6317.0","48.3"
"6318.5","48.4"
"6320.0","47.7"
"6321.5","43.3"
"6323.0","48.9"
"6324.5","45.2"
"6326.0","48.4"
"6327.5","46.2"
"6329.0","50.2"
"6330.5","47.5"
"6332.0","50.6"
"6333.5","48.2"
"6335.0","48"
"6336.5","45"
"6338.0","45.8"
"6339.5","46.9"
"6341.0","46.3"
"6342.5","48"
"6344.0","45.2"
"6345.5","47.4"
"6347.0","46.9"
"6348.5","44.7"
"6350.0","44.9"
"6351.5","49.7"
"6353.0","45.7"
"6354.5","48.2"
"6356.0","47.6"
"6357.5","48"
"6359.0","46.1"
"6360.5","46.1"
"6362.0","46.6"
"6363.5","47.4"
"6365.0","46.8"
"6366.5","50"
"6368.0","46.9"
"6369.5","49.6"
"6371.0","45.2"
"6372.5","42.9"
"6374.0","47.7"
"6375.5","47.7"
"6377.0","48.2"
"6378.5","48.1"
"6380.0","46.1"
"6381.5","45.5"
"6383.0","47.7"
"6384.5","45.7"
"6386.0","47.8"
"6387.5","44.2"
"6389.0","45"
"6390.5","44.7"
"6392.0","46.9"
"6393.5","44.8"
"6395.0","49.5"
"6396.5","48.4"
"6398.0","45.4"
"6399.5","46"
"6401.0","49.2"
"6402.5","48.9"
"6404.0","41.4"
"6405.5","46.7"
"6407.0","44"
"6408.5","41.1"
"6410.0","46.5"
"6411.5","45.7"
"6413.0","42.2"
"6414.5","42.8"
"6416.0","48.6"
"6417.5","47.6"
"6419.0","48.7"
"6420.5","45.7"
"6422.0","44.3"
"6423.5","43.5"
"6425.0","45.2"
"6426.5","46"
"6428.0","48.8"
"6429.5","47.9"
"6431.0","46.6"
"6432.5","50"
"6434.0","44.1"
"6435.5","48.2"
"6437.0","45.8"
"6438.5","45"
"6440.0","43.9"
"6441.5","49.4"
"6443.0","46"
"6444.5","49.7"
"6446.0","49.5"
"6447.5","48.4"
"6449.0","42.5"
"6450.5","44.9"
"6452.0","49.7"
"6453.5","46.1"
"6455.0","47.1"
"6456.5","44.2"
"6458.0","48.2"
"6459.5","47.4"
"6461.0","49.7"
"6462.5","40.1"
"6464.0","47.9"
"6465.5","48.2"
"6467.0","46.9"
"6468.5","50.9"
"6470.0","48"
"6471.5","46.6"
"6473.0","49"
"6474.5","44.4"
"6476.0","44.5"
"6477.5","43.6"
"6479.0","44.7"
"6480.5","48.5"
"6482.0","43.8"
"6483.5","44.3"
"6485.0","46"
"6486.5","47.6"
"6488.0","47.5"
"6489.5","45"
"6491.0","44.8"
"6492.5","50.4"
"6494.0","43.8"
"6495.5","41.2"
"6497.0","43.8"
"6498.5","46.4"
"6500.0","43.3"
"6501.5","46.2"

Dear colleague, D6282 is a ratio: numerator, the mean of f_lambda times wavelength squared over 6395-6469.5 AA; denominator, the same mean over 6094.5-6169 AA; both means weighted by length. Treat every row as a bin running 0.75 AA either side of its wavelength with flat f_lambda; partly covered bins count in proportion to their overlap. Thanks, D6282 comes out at 1.05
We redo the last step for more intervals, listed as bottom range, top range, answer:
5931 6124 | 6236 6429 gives 1.02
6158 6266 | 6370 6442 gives 1.02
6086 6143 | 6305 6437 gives 1.03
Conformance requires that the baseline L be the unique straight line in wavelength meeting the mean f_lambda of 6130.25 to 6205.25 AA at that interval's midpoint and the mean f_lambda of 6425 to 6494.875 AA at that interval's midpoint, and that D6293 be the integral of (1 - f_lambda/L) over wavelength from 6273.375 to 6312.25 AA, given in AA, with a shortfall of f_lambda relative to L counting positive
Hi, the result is -0.5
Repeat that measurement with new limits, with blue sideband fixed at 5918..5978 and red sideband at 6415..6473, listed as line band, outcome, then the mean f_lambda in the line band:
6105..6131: 0.0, 49.6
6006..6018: 0.1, 50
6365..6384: 0.1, 47.1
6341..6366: 0.4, 46.8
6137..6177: 1.9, 46.9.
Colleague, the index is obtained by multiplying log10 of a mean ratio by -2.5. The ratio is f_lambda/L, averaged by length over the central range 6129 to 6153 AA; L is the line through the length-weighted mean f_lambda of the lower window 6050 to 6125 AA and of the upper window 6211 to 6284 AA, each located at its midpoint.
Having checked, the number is 0.05 mag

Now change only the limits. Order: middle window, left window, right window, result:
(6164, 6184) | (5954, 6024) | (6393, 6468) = 0.03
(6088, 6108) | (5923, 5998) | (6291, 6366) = 0.00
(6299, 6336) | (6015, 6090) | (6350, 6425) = 0.00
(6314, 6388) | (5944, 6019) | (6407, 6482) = 0.01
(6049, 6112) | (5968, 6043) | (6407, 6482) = -0.01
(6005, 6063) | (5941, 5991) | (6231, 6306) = 0.00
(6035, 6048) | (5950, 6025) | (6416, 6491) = -0.03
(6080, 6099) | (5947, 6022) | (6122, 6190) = -0.04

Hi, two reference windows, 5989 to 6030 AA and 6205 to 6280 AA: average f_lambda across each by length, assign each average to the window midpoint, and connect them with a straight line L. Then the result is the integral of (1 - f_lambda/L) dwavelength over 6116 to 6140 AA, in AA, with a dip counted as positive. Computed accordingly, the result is 0.4 AA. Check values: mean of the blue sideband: 50.5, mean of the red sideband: 48.2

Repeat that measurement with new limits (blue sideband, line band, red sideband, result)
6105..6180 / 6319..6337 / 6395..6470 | -0.2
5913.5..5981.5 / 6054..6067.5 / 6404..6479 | -0.1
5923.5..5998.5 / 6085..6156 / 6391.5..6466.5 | 1.1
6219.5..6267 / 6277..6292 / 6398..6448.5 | -0.4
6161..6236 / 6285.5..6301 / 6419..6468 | -0.2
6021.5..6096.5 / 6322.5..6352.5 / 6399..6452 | 0.1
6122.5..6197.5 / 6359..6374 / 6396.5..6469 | 0.0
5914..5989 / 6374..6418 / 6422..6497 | 0.8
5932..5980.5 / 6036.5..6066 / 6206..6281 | -0.7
